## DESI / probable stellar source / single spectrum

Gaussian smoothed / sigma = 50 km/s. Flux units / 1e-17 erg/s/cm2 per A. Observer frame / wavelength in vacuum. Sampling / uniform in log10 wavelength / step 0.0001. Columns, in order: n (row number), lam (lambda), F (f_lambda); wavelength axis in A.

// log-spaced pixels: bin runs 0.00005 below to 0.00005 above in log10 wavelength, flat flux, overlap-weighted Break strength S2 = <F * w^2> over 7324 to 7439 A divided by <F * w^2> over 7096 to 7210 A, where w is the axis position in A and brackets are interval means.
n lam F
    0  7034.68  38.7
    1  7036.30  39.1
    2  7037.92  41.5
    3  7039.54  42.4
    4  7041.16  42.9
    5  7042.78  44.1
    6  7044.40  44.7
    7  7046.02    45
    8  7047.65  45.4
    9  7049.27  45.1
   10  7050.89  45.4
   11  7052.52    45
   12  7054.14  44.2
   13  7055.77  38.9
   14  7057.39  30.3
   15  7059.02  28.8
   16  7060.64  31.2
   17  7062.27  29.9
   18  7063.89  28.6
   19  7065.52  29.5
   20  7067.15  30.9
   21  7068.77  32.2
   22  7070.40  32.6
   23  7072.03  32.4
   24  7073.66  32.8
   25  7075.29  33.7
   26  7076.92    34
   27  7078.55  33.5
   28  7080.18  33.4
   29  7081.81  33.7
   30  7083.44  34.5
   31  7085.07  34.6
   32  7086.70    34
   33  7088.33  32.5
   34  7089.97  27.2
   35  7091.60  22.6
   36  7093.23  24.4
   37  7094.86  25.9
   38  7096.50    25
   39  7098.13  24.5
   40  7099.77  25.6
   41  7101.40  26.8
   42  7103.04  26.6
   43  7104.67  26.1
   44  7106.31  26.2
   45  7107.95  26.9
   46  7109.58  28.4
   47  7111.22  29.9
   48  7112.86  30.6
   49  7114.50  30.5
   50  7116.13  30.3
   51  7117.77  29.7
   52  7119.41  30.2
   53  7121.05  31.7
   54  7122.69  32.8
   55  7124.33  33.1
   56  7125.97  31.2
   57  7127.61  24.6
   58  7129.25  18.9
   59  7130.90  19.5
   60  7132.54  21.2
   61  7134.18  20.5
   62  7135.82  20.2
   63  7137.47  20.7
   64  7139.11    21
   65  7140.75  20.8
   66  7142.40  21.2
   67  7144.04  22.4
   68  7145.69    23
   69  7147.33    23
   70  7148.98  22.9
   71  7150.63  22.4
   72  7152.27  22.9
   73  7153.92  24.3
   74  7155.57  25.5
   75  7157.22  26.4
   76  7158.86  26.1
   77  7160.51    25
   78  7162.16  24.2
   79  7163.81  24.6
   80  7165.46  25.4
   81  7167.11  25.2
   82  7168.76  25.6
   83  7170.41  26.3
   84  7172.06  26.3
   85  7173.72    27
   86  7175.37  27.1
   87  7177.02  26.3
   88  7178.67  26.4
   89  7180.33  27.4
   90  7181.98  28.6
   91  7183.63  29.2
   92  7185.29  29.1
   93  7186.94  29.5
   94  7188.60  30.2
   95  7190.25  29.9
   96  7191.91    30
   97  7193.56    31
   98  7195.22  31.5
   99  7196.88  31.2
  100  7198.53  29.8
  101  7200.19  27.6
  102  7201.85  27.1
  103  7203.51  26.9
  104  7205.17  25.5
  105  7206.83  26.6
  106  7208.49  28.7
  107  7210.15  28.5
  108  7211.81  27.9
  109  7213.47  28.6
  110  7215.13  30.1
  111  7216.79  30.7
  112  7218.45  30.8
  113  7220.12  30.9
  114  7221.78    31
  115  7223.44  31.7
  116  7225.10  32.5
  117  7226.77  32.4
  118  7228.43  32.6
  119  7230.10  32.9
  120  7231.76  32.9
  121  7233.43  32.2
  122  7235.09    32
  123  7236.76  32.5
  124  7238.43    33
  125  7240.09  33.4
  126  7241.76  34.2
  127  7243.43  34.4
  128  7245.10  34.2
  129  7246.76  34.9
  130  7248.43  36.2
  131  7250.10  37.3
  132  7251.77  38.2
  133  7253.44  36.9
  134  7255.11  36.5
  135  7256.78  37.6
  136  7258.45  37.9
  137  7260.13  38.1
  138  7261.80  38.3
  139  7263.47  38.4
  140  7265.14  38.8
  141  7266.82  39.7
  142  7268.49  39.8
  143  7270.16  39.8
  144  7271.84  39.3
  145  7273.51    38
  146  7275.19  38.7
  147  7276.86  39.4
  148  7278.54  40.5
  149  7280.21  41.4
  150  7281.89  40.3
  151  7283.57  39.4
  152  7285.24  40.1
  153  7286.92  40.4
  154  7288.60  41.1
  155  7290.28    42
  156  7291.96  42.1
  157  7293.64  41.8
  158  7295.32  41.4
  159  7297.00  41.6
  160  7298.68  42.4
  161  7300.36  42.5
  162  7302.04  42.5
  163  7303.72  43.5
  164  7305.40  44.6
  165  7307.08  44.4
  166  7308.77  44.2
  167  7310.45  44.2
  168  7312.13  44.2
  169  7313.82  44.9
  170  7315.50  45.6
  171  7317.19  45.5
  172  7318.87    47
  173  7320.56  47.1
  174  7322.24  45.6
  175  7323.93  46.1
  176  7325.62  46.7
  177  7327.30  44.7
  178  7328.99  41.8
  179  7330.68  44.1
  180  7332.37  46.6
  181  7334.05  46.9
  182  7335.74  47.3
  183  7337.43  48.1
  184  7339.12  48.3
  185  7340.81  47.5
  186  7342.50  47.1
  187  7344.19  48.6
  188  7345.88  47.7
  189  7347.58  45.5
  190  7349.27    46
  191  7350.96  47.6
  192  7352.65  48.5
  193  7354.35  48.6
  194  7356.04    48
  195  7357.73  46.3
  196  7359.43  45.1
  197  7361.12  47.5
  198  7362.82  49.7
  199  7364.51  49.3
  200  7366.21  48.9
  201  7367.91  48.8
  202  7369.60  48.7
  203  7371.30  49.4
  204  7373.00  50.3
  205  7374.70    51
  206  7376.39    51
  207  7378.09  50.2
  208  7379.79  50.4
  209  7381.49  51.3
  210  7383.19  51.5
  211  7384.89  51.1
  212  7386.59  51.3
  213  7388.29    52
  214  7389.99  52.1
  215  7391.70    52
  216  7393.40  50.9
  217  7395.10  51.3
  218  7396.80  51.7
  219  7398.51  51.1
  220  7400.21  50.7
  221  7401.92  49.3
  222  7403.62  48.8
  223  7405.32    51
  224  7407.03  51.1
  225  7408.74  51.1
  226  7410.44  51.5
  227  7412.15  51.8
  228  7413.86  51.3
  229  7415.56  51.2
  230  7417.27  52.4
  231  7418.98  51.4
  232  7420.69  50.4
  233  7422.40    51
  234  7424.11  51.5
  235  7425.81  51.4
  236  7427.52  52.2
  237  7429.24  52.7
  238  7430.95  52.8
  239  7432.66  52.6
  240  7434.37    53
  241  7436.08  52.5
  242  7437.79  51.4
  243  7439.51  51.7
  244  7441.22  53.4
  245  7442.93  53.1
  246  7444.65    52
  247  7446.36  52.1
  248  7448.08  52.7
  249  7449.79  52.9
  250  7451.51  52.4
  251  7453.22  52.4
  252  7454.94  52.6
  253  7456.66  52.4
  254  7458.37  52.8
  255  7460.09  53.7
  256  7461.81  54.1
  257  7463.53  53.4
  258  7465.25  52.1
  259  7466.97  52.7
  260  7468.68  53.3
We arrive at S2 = 2.00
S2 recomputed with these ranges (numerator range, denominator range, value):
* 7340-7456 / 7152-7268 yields 1.73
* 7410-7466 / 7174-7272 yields 1.72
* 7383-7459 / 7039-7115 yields 1.73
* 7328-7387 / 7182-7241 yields 1.66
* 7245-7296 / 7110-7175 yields 1.60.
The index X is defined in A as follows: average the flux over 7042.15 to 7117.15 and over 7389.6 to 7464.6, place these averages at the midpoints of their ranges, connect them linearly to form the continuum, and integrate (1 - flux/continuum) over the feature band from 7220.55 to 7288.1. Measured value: 9.4 A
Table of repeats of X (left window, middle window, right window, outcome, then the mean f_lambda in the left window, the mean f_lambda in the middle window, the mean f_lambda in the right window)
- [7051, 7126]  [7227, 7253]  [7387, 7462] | 4.1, 30.9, 34.1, 51.9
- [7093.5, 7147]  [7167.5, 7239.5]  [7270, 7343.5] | 9.0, 25.8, 29.5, 43.5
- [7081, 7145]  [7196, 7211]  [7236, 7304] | 2.5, 26.8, 28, 38.7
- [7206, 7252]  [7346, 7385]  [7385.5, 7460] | -2.4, 32.1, 48.8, 51.8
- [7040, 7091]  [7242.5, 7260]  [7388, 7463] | 3.0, 35.8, 36.5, 51.9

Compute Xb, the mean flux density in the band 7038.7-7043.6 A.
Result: 43.2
